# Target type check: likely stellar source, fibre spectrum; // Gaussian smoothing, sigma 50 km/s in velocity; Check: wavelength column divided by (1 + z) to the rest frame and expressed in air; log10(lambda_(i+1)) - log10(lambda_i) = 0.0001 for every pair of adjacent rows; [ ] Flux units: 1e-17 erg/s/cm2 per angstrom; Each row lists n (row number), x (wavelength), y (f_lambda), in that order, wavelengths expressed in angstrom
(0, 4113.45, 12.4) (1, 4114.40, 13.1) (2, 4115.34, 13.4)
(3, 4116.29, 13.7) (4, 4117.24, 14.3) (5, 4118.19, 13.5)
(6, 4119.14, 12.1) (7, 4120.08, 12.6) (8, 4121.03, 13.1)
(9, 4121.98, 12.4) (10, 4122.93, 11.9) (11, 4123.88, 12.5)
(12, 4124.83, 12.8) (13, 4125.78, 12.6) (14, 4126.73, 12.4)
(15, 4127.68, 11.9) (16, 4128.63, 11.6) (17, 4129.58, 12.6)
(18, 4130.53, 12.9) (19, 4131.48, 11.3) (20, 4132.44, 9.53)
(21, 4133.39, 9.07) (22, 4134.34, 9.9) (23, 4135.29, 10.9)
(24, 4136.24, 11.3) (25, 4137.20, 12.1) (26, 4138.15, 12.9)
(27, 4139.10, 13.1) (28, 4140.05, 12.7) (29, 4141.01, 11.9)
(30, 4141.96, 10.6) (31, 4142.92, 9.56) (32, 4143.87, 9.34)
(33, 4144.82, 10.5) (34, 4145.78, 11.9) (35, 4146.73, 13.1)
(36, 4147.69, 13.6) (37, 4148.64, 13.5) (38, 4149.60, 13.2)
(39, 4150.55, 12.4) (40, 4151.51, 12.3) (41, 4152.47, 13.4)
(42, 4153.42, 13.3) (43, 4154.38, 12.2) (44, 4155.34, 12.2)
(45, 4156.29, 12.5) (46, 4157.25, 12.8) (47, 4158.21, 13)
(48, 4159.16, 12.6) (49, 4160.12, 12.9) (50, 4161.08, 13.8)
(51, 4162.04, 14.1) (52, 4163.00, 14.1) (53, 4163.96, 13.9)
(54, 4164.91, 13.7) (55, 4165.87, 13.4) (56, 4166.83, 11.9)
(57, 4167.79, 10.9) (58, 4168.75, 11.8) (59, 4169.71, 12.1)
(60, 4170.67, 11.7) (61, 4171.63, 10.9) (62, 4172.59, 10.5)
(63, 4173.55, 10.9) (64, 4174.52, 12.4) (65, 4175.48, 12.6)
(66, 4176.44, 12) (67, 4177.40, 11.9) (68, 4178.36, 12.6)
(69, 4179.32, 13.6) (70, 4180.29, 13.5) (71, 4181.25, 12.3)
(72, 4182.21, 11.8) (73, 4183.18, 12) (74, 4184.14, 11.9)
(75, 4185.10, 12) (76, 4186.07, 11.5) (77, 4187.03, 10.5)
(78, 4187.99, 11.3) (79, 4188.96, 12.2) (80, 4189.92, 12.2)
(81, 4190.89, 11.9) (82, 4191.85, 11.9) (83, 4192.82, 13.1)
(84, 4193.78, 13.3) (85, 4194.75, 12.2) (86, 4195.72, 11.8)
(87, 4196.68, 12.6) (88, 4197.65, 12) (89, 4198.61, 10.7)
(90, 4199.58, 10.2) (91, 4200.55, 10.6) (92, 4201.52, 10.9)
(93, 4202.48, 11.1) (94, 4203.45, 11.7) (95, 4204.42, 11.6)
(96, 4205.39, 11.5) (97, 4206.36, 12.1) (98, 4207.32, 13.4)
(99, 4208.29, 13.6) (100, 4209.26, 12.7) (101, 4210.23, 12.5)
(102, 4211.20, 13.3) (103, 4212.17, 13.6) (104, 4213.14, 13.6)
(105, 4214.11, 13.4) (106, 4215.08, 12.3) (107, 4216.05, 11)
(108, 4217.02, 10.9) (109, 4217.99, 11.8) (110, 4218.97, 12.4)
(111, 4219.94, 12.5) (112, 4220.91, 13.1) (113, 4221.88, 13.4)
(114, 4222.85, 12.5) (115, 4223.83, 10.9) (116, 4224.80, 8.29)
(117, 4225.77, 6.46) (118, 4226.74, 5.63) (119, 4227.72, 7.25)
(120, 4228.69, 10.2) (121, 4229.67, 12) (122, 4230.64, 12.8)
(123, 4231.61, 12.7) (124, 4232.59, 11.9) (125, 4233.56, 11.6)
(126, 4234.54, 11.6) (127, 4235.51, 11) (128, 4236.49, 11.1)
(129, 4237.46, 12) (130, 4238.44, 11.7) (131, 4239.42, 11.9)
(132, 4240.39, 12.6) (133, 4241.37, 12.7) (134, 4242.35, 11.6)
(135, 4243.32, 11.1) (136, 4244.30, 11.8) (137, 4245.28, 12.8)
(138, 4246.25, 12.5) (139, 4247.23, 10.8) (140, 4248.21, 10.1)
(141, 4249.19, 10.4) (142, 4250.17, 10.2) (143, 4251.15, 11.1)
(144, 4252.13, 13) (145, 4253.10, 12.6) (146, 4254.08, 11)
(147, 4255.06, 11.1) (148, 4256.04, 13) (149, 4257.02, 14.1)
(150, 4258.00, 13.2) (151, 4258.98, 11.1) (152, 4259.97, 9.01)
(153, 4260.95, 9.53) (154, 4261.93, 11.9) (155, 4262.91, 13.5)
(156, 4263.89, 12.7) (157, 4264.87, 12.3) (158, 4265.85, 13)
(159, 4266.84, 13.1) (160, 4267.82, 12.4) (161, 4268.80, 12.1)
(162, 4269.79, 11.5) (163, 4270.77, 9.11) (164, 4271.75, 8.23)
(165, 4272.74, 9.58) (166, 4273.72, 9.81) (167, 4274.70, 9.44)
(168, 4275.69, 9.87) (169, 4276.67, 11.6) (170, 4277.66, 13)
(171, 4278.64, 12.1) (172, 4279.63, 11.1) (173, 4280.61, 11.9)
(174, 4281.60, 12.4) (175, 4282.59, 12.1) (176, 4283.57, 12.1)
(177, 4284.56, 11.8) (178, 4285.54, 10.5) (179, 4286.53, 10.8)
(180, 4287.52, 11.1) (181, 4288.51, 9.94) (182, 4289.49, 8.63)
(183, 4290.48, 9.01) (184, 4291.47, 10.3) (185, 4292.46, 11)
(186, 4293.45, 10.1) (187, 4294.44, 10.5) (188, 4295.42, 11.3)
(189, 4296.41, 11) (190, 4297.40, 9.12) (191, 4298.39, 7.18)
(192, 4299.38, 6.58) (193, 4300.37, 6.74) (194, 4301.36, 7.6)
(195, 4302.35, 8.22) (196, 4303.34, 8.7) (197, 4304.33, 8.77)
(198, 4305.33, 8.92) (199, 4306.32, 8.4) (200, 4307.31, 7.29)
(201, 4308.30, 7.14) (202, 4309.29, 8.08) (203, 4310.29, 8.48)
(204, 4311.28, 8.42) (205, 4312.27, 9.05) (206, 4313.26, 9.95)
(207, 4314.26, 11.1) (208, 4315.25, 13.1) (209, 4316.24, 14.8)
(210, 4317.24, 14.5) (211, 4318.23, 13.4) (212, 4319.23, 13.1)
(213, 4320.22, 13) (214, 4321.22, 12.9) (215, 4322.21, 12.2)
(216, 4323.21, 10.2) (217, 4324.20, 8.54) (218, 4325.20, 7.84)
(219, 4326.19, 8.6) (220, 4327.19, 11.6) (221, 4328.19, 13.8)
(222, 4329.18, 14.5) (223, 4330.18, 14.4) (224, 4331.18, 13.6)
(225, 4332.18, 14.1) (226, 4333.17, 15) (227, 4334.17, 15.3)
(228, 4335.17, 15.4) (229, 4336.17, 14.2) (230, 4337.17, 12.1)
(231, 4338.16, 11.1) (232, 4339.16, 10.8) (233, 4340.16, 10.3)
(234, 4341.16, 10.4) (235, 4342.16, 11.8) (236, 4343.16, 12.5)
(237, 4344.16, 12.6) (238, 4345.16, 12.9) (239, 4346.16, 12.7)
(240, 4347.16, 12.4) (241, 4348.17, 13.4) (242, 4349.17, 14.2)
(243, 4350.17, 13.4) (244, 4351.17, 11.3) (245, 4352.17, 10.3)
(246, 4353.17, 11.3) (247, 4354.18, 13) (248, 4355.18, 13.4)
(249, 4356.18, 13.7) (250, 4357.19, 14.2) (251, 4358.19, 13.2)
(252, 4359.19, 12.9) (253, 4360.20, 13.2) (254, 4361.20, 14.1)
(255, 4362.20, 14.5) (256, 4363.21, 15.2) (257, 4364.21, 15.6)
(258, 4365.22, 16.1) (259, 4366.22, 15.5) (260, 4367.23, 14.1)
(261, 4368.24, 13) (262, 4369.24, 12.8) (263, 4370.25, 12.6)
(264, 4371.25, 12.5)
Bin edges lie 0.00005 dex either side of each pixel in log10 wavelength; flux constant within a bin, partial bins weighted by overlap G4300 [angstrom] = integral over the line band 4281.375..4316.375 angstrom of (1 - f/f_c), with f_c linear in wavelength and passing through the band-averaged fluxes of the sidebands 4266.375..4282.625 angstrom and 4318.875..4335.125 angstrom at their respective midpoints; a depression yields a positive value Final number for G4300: 6.20 angstrom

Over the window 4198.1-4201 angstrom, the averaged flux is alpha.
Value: 10.5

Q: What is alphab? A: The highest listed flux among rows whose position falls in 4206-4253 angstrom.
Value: 13.6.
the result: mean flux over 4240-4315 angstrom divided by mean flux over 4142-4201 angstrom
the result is 0.87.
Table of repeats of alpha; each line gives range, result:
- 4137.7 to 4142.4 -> 12.3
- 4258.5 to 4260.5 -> 10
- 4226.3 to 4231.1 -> 9.59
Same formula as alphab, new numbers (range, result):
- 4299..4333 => 14.8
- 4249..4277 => 14.1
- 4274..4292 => 13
